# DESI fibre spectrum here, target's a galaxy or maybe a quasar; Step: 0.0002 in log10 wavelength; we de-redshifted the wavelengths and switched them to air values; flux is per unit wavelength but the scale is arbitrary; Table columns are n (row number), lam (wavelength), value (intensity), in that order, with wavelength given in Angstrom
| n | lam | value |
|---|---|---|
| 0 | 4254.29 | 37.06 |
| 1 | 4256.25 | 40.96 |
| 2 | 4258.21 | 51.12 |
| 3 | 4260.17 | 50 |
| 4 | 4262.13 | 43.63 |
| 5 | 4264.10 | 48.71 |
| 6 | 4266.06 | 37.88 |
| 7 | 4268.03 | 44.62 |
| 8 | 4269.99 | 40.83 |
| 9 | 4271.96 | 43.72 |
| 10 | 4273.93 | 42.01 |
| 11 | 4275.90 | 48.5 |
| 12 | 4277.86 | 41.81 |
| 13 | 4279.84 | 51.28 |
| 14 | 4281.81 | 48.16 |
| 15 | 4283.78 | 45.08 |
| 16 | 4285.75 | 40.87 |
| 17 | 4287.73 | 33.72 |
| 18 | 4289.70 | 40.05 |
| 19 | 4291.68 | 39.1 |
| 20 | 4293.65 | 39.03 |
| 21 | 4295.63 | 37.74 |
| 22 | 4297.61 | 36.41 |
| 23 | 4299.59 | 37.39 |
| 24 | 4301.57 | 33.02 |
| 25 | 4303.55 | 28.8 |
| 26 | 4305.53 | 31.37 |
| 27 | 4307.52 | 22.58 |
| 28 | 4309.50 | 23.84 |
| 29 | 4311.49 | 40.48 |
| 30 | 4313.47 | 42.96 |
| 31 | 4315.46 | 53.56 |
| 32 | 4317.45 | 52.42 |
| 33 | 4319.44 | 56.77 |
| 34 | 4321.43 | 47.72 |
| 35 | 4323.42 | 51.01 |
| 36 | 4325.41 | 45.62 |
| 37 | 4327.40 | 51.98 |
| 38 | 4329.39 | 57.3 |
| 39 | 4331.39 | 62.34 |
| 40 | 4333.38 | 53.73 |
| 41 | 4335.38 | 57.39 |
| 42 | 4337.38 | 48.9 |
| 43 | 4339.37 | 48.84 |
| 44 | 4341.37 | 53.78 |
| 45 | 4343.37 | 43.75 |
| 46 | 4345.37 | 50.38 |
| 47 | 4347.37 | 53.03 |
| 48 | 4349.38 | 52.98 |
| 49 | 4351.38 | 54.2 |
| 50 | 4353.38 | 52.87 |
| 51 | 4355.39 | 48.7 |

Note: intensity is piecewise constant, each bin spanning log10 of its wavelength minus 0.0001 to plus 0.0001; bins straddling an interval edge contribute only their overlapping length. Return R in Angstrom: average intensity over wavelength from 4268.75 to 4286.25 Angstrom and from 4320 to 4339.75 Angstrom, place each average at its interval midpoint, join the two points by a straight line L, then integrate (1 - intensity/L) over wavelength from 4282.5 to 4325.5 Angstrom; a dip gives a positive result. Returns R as 7.9 Angstrom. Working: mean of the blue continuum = 44.8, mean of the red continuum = 52.7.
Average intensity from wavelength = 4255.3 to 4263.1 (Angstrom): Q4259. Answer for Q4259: 46.5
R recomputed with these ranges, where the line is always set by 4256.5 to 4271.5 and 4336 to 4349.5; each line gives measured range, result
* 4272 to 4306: 4.9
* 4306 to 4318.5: 2.4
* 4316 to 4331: -1.0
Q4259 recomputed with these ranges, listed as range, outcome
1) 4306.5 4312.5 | 29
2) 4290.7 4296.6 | 38.7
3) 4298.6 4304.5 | 33.1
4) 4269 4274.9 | 42.2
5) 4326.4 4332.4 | 57.2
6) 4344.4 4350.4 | 52.1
